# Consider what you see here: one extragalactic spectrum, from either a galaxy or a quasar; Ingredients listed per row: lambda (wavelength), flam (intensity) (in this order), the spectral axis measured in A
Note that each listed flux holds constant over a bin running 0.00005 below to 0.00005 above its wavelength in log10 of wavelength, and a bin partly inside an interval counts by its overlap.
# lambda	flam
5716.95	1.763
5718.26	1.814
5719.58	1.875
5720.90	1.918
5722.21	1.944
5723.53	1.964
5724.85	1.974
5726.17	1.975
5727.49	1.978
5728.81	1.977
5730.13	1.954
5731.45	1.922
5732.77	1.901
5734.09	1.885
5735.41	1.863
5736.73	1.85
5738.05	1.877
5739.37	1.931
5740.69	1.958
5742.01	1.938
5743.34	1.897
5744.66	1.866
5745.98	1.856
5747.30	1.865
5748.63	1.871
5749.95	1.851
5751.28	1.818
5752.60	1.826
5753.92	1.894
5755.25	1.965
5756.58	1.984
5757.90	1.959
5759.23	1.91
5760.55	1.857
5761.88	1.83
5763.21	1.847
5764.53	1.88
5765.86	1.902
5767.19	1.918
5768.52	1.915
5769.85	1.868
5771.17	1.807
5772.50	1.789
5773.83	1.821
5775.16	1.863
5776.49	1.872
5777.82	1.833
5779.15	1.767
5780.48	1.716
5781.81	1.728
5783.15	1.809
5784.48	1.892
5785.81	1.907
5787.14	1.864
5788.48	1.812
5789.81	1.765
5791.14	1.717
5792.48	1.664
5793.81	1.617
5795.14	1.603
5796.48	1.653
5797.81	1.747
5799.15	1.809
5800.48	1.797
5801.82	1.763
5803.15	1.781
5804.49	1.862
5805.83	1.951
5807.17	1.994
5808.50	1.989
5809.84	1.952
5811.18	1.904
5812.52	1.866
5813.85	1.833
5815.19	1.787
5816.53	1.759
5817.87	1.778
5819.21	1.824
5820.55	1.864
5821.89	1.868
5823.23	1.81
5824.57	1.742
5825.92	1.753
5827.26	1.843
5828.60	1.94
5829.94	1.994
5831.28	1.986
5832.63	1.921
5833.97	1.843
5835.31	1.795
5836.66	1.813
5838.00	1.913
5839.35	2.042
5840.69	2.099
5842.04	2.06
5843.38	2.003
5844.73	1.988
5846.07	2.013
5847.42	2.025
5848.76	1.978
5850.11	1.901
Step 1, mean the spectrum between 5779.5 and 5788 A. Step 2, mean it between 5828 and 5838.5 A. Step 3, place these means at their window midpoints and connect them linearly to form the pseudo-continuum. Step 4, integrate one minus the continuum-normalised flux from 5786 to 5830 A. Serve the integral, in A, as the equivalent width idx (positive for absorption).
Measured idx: 1.0 A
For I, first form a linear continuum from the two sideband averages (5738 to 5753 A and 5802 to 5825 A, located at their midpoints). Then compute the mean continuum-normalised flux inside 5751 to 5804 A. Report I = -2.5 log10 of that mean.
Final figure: 0.029 mag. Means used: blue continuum 1.88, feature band 1.82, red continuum 1.86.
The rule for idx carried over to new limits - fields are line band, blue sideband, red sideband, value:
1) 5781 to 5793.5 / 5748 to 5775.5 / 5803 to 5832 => 0.55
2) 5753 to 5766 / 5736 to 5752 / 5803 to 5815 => -0.10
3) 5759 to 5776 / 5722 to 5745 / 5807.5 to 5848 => 0.49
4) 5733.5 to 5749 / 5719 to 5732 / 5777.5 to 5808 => 0.17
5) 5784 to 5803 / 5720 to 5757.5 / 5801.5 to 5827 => 1.10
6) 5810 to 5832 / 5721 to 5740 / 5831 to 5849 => 1.20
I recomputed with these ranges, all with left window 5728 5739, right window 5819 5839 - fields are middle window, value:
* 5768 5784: 0.04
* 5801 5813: -0.01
